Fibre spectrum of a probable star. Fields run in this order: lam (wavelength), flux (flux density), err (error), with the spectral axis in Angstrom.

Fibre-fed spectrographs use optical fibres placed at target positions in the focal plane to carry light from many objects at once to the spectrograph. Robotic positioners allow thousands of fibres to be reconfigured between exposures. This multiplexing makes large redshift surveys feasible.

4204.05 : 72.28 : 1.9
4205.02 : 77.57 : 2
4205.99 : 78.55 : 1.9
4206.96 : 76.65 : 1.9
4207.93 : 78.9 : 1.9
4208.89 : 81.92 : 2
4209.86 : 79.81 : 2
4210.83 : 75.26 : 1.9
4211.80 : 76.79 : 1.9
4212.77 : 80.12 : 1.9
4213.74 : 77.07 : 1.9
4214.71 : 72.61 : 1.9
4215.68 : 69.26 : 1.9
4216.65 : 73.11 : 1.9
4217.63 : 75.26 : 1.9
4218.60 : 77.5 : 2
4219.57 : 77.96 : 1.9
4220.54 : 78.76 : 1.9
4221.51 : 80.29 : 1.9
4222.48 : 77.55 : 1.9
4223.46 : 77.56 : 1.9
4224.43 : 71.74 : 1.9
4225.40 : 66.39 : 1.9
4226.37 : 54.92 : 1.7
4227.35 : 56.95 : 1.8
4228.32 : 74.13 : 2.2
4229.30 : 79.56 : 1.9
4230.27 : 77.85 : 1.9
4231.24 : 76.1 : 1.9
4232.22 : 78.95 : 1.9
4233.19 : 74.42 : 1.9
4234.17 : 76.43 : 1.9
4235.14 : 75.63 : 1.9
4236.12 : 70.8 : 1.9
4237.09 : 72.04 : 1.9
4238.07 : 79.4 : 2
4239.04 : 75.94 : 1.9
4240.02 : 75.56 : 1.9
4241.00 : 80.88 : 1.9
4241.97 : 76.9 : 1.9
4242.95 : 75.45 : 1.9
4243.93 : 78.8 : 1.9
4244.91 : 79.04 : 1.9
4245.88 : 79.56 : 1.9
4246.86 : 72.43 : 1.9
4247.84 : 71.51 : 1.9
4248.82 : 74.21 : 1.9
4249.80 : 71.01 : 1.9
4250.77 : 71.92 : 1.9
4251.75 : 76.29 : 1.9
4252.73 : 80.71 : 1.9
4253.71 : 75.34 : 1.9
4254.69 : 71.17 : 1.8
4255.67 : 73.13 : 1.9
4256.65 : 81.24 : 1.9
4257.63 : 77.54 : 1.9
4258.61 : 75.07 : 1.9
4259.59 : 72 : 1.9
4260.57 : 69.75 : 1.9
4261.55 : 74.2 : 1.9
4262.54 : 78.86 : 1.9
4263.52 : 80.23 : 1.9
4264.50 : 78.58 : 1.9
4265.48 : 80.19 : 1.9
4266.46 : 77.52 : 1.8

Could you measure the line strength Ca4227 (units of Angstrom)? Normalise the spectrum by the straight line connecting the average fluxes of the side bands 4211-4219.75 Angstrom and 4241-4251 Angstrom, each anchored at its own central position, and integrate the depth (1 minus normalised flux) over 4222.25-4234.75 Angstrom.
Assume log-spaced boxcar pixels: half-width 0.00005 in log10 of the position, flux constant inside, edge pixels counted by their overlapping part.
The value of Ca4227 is 0.5 Angstrom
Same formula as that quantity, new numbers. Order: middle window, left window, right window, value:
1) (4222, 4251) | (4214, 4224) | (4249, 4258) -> 0.6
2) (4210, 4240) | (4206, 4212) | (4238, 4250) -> 1.1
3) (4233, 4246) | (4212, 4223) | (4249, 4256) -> -0.2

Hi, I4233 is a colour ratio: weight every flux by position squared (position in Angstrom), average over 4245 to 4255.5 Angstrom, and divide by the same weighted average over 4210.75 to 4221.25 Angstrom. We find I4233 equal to 1.0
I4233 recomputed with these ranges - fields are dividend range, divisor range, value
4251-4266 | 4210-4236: 1.04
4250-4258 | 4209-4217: 1.02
